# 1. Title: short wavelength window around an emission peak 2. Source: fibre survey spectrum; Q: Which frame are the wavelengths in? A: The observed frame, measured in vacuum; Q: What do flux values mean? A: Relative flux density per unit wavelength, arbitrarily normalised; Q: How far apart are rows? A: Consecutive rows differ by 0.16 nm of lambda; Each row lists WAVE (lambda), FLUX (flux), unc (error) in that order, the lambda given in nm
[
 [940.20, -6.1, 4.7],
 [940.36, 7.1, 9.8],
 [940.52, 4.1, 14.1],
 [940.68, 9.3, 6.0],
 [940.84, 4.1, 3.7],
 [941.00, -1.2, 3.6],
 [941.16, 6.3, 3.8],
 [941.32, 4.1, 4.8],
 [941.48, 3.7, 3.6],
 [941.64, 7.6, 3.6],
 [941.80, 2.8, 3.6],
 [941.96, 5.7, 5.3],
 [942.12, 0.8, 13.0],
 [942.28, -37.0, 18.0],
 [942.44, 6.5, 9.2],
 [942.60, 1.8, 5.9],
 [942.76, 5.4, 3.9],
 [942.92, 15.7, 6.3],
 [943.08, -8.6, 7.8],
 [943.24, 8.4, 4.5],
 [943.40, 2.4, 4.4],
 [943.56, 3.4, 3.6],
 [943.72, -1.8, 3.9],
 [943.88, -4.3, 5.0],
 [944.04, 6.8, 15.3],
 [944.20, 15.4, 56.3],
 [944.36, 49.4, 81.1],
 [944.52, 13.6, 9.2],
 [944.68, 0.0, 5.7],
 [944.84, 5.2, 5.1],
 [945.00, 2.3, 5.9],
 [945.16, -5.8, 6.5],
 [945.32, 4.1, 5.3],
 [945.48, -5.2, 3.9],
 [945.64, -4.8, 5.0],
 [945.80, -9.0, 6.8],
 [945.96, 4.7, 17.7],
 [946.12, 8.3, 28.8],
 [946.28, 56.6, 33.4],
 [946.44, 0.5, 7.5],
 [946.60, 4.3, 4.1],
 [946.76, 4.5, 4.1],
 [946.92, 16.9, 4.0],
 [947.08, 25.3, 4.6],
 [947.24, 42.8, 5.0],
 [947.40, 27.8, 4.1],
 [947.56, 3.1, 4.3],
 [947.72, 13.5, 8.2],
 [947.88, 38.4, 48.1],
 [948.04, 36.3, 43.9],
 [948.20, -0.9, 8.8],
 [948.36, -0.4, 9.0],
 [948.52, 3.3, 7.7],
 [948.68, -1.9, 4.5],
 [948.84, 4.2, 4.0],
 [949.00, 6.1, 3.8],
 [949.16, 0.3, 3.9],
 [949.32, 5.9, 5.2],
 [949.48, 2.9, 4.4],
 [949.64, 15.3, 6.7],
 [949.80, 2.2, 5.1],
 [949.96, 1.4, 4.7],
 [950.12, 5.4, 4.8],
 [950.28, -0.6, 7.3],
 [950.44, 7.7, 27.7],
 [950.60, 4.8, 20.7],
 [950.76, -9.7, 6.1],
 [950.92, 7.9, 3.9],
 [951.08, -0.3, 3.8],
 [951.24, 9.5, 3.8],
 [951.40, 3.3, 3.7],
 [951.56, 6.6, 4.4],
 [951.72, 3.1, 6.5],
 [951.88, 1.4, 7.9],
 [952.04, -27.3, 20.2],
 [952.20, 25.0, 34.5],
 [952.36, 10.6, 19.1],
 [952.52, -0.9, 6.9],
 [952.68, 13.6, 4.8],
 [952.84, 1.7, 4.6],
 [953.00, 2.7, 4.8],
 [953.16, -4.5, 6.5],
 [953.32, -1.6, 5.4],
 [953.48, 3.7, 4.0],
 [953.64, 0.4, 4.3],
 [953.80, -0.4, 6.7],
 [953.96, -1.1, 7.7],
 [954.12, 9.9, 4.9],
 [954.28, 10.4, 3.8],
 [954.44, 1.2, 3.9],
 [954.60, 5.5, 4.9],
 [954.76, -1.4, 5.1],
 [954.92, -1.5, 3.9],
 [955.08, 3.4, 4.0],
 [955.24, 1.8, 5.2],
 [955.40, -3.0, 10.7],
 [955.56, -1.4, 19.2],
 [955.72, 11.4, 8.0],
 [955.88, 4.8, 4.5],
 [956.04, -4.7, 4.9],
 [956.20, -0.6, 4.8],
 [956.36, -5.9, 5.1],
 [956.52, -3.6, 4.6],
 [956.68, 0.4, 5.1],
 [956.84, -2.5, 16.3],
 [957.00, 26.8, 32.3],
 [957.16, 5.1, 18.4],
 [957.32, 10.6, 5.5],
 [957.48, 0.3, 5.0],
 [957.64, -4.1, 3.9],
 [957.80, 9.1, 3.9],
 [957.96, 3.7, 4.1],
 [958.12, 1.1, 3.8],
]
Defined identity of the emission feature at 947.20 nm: Hbeta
